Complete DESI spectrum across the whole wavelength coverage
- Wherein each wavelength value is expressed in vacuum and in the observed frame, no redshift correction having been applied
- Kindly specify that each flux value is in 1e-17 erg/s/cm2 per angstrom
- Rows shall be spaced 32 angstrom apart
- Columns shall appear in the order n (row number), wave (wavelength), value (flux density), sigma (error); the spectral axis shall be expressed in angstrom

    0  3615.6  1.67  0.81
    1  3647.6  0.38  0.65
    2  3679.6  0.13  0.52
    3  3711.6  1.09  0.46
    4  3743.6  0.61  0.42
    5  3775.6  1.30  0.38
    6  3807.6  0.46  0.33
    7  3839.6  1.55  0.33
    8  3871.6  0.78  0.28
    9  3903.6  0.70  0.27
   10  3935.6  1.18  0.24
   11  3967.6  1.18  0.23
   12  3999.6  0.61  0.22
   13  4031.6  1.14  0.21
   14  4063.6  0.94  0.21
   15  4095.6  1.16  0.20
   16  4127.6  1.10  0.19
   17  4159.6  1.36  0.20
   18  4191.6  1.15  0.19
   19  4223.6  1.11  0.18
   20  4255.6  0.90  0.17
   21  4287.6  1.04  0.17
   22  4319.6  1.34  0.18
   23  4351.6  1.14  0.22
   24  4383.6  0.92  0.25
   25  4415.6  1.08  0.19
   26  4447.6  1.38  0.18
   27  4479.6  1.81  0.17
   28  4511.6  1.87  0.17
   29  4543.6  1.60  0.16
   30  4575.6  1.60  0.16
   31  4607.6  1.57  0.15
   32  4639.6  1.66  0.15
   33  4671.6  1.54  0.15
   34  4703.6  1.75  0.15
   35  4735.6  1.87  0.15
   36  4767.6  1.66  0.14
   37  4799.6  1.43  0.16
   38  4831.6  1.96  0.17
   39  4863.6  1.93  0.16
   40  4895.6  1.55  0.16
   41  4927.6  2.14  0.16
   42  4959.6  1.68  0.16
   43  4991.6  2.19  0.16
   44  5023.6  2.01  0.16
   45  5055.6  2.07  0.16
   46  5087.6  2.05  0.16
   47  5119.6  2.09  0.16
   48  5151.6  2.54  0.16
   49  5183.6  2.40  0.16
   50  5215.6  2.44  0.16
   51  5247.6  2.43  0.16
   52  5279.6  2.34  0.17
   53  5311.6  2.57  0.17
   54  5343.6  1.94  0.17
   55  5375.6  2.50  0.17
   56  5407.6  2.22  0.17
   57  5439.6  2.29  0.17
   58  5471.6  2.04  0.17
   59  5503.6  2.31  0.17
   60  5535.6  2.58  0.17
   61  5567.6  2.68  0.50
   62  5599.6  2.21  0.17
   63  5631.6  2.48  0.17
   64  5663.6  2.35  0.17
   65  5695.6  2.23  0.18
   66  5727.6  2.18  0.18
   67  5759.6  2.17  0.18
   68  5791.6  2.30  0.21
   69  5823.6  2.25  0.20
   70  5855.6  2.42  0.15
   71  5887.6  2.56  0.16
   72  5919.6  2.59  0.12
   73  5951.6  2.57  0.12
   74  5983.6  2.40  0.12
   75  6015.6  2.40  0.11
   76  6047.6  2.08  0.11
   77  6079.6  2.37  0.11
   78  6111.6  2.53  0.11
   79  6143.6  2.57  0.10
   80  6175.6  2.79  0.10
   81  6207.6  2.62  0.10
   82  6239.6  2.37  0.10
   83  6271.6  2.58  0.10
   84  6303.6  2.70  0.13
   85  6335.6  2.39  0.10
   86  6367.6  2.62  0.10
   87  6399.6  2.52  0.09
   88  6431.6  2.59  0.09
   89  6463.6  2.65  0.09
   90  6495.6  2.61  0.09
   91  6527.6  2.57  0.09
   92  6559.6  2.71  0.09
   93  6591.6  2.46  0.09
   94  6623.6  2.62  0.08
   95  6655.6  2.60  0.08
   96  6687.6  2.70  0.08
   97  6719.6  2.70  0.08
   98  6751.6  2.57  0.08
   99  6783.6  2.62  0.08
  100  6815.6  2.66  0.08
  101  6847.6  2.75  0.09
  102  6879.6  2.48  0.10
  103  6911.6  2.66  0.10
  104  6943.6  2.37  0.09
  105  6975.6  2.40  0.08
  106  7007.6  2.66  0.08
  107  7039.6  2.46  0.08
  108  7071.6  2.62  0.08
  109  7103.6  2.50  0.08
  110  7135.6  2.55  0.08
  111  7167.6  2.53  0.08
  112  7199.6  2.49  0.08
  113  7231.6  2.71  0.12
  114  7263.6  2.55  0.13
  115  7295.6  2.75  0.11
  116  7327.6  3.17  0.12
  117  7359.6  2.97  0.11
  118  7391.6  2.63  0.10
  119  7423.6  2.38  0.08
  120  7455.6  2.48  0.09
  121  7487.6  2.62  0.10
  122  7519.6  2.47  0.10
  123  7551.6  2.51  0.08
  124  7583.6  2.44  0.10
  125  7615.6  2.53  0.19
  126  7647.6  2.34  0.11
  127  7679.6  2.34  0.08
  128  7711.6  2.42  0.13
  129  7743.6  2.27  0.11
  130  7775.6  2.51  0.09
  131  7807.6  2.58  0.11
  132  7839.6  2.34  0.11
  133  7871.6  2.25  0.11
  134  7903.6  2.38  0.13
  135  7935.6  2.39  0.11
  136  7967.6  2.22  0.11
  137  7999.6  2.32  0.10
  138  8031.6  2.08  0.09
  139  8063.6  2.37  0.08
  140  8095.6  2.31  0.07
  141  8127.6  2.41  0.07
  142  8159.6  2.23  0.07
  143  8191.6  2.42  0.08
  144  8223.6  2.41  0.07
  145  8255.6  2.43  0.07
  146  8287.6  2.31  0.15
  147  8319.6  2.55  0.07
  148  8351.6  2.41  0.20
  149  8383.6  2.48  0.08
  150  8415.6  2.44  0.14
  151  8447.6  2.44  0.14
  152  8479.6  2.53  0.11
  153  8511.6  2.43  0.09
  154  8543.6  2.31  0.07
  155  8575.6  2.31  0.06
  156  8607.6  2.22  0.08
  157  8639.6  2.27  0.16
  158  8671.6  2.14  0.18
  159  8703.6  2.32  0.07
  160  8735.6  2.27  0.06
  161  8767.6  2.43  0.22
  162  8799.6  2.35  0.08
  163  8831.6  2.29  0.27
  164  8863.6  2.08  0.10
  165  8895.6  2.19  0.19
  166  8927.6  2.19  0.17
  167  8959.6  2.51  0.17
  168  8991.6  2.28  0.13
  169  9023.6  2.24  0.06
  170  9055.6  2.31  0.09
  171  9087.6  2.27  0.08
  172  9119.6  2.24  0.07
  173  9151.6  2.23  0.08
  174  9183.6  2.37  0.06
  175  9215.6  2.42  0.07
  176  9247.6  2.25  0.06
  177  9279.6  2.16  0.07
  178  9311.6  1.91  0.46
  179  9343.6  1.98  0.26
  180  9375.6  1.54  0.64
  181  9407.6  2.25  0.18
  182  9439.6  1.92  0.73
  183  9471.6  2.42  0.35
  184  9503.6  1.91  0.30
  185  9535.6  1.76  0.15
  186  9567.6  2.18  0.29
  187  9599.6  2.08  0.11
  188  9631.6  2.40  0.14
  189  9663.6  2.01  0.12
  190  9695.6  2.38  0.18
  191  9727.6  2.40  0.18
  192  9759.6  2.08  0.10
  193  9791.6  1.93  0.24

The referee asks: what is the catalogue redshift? 0.116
